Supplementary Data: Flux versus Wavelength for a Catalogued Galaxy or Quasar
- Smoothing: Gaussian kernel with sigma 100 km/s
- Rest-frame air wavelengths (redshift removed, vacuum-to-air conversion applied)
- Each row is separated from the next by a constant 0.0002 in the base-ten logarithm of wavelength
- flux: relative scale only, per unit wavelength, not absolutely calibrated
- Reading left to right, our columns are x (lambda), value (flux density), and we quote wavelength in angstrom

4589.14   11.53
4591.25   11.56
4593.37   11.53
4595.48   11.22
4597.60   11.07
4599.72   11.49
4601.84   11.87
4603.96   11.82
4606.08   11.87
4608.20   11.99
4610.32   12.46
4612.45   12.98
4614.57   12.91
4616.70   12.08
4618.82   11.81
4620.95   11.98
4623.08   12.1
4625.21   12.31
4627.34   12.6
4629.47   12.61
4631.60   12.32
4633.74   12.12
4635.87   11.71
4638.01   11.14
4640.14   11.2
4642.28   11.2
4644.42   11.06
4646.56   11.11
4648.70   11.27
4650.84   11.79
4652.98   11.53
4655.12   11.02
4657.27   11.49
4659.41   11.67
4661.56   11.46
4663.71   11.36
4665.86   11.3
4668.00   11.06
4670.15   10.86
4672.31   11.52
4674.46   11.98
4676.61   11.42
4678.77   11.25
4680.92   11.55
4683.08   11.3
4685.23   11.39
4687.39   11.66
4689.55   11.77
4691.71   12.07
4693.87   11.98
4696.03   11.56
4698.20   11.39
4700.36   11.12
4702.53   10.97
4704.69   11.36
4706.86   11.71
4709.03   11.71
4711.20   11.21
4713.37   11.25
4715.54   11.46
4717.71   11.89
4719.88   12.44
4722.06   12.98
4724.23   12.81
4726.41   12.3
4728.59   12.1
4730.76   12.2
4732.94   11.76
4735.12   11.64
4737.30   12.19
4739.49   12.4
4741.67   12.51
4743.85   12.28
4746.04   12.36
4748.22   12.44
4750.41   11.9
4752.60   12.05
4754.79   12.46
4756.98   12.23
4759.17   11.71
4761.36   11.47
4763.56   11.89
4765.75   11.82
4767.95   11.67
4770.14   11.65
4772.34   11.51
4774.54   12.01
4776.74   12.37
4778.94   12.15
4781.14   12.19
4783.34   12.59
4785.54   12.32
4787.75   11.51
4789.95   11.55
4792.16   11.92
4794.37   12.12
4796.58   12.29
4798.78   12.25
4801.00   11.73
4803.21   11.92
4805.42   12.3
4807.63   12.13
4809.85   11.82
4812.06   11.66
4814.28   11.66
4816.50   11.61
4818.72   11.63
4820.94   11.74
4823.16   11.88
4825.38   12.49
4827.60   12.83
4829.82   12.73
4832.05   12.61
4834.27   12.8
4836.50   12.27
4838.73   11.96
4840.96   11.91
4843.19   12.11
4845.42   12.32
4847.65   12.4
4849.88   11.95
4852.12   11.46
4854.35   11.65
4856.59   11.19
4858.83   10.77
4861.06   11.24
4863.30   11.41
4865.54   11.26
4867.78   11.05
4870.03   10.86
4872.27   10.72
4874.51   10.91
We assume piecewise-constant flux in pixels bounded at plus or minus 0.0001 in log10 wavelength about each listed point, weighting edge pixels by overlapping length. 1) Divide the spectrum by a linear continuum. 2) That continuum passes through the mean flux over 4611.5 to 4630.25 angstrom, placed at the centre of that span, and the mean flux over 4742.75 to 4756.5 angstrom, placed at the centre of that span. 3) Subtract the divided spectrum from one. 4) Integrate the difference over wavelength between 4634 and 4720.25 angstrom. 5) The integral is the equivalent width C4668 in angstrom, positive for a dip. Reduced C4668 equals 6.0 angstrom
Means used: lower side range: 12.4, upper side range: 12.2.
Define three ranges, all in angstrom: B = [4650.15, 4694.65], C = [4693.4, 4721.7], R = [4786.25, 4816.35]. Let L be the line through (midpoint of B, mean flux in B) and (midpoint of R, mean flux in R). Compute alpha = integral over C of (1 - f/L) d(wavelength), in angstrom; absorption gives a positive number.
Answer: 0.1 angstrom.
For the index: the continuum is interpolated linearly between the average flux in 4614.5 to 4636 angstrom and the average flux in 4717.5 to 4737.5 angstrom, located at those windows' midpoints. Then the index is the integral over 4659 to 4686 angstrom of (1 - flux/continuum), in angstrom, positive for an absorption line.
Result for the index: 1.9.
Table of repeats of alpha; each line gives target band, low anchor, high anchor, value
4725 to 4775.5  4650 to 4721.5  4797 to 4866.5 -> -1.4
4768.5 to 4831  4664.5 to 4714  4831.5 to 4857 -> -0.7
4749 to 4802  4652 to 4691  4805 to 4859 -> -0.8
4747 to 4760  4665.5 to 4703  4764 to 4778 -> -0.4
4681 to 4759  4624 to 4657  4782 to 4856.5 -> -0.4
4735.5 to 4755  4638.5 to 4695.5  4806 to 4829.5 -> -0.9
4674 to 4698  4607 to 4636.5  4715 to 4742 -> 1.2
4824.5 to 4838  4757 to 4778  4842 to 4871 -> -1.2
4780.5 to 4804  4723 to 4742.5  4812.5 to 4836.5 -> 0.3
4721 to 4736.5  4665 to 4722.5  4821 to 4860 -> -0.8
